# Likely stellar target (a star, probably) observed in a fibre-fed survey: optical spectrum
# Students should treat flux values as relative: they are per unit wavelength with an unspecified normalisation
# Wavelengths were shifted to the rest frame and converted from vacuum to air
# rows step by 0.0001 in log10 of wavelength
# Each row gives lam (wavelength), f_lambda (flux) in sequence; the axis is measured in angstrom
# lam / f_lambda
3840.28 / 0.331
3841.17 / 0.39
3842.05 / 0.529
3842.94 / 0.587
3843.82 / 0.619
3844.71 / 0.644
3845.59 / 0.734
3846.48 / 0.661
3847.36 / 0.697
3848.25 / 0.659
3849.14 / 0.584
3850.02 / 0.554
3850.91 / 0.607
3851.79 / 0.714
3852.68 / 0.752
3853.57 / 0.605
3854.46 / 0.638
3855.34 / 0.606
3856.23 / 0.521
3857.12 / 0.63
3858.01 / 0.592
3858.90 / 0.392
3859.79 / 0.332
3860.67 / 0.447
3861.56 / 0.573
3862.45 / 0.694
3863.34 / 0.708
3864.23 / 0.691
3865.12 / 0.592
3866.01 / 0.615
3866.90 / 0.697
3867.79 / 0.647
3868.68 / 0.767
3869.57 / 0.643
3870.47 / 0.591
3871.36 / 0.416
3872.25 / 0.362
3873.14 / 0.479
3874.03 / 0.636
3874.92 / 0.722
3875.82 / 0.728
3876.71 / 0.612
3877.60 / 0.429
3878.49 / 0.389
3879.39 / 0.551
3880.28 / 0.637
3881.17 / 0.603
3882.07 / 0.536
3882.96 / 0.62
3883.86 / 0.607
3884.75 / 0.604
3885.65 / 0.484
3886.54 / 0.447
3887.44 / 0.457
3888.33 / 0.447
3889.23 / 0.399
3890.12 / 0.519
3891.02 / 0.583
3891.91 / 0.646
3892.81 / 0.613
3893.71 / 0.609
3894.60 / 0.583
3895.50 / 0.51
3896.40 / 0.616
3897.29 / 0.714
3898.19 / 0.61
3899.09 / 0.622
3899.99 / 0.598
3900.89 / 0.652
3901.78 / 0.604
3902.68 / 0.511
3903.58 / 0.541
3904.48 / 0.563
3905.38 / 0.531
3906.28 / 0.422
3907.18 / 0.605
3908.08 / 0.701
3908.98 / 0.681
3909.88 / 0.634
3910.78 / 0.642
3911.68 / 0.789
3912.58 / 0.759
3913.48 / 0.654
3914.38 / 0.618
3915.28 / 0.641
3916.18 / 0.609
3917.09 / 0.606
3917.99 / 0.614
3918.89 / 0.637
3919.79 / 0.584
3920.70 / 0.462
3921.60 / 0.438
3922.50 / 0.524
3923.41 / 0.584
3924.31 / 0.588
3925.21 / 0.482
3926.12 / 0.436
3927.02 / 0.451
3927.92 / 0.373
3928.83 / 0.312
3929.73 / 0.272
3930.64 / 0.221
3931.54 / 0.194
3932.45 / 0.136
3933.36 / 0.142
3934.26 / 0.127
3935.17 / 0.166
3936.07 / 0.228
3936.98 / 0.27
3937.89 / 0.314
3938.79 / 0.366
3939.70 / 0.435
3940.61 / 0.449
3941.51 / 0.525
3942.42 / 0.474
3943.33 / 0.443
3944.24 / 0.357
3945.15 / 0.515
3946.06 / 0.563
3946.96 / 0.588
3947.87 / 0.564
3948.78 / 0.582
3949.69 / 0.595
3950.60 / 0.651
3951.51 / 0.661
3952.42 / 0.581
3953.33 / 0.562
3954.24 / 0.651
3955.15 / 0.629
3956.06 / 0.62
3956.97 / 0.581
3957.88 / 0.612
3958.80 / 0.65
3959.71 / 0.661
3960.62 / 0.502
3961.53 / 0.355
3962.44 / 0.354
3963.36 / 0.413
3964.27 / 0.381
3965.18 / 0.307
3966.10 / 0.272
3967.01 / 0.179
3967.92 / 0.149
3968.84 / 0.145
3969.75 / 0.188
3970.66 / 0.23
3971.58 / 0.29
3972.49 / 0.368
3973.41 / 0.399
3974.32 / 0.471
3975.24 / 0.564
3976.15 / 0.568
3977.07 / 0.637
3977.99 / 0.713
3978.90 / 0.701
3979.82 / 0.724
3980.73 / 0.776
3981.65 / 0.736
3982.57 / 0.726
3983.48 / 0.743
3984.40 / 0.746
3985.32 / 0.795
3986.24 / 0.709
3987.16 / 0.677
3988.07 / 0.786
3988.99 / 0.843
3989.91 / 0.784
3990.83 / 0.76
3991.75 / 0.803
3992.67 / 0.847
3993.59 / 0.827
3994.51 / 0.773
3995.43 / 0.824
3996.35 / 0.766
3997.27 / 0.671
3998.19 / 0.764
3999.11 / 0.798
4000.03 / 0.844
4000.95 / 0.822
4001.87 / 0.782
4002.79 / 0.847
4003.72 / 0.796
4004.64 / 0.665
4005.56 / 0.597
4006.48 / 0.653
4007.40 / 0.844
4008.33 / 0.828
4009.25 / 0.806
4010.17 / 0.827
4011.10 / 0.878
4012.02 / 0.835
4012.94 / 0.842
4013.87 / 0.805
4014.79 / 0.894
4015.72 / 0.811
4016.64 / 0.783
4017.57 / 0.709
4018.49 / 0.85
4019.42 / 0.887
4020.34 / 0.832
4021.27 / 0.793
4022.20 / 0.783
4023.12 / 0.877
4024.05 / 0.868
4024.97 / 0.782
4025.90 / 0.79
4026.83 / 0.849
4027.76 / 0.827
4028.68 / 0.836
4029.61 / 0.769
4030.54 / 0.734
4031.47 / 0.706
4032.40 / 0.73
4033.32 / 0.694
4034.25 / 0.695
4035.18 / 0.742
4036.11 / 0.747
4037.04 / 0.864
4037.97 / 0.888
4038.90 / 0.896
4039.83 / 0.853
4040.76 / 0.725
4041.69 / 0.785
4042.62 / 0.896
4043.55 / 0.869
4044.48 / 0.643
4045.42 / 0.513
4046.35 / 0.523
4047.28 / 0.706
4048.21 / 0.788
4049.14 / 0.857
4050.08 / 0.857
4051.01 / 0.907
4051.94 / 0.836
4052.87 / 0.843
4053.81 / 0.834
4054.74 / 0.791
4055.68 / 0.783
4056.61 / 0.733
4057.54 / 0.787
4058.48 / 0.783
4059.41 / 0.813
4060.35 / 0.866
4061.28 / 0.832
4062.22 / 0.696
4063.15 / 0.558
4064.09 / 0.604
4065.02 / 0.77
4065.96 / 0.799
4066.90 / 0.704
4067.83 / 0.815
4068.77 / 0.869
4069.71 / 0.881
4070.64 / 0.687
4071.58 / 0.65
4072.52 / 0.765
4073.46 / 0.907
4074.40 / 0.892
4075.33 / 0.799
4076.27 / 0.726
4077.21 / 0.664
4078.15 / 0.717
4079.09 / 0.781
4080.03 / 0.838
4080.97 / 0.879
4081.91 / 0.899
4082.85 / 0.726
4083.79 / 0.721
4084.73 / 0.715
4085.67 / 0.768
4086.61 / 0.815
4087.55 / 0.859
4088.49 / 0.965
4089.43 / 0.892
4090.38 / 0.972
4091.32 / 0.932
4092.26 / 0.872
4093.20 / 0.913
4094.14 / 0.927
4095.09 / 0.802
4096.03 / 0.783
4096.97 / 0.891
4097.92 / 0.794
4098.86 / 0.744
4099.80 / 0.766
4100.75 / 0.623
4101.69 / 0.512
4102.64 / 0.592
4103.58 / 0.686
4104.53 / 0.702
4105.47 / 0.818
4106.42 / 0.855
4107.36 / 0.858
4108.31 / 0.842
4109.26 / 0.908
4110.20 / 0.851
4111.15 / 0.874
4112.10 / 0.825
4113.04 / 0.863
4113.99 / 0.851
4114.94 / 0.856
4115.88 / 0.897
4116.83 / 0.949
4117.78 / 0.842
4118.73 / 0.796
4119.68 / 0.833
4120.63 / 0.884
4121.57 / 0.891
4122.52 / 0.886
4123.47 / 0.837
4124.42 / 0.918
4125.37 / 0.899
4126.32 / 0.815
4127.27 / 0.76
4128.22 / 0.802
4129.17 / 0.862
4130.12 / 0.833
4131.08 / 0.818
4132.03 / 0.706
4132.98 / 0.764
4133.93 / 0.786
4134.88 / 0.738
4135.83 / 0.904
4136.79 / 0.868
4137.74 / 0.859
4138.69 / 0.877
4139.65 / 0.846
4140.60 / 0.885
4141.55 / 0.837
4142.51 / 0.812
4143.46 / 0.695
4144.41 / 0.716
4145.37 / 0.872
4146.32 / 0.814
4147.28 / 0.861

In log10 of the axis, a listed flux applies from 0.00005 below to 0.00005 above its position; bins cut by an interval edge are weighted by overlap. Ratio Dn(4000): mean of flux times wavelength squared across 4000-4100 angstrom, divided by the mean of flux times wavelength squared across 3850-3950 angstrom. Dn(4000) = 1.6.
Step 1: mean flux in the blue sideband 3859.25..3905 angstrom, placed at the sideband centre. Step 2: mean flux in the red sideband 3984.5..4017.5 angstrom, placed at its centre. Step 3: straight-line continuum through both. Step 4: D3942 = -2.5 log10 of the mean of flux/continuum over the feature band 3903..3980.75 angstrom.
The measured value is 0.37 mag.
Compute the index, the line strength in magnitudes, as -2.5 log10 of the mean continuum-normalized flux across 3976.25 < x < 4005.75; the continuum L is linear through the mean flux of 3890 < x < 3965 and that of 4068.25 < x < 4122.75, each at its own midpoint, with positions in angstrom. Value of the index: -0.20 mag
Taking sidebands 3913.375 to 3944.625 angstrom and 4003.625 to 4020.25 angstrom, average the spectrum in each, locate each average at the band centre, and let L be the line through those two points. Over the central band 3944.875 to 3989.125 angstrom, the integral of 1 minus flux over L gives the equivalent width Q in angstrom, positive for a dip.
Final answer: 3.4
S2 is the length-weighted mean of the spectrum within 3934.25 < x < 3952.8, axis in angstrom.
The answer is 0.458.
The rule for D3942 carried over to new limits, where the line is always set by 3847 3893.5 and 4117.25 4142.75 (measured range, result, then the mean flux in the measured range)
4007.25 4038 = -0.11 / 0.804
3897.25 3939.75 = 0.26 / 0.491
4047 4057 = -0.08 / 0.815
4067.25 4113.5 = -0.01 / 0.805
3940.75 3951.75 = 0.21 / 0.538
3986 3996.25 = -0.13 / 0.786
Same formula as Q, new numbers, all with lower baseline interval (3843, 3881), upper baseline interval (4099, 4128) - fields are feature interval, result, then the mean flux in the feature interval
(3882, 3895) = 1.64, 0.544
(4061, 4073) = 0.56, 0.739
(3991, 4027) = -3.72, 0.801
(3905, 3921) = 0.49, 0.623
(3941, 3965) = 4.93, 0.538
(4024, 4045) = -1.16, 0.789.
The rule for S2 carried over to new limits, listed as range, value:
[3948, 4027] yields 0.666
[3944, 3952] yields 0.57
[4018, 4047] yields 0.782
